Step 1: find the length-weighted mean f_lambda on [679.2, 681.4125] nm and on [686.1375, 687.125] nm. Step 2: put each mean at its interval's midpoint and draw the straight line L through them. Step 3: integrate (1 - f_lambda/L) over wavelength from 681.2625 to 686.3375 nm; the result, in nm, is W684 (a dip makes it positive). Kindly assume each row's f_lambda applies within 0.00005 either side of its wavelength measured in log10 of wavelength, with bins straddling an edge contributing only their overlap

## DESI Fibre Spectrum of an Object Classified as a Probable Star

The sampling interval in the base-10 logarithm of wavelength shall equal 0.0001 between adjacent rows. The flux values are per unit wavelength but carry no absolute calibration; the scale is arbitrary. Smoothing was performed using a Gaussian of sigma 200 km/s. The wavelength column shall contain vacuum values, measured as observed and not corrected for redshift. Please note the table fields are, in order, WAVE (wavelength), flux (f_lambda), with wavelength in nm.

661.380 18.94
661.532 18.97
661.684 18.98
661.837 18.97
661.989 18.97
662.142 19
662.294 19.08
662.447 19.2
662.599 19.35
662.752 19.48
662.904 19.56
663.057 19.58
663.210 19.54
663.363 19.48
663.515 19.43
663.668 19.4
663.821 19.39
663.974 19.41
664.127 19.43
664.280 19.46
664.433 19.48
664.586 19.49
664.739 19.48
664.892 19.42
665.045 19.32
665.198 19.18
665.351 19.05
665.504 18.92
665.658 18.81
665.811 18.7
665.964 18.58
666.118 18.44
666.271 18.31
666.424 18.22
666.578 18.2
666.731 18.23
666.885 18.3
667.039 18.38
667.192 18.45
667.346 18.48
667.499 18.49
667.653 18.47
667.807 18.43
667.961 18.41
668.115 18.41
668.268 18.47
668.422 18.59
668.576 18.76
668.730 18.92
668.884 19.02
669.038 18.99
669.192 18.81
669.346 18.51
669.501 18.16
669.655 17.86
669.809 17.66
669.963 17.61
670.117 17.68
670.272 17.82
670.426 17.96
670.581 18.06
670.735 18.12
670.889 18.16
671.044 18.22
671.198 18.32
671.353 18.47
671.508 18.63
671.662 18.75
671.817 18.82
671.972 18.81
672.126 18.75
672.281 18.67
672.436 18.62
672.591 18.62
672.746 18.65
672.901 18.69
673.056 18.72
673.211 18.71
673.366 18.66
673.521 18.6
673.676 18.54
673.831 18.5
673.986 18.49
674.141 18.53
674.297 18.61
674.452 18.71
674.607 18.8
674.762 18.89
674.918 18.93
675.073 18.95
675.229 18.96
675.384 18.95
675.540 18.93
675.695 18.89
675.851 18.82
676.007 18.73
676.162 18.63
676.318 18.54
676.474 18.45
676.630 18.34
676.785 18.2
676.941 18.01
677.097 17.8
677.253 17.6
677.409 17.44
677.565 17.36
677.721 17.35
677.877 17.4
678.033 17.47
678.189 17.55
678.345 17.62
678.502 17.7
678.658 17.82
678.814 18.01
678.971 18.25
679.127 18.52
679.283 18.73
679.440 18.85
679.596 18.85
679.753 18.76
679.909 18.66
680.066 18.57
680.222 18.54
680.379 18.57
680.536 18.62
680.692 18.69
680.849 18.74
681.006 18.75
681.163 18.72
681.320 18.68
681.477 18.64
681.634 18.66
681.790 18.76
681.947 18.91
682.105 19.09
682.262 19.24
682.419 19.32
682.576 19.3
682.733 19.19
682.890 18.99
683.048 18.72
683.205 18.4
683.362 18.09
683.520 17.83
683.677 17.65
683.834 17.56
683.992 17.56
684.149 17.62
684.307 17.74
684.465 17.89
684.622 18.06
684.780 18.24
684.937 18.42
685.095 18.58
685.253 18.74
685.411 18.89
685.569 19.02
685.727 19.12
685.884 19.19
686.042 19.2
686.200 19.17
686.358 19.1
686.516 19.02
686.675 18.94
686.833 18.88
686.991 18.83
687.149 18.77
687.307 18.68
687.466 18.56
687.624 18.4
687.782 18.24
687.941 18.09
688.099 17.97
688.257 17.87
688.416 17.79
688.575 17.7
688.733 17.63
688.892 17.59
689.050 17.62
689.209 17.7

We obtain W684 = 0.07 nm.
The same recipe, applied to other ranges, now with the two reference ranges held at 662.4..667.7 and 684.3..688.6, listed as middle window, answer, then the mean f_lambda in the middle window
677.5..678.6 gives 0.073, 17.5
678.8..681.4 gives 0.008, 18.6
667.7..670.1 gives 0.064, 18.4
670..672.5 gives 0.069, 18.4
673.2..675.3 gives 0.012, 18.7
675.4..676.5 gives 0.002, 18.7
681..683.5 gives -0.023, 18.8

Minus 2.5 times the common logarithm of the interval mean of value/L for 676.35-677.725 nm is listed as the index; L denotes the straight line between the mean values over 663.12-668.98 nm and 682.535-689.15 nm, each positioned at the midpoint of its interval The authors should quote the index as 0.043 mag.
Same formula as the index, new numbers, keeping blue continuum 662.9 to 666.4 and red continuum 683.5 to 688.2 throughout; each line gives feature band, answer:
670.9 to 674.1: 0.019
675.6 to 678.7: 0.046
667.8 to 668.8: 0.028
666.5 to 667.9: 0.042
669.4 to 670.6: 0.069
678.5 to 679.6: 0.020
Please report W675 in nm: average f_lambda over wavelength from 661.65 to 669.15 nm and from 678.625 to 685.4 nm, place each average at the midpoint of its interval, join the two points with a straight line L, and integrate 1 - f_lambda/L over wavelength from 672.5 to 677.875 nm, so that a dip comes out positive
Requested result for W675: 0.061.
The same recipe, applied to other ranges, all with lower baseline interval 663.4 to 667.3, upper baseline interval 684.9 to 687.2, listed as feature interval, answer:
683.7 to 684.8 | 0.067 nm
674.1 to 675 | 0.009 nm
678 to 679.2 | 0.067 nm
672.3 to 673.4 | 0.016 nm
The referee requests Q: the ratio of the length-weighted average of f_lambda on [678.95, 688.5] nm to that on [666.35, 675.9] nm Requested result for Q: 1.0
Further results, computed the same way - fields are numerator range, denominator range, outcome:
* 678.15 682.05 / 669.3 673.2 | 1.01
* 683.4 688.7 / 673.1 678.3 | 1.00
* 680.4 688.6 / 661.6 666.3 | 0.97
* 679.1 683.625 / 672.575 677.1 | 1.00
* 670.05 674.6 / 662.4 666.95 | 0.97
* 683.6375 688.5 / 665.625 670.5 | 1.00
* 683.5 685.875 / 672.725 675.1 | 0.98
